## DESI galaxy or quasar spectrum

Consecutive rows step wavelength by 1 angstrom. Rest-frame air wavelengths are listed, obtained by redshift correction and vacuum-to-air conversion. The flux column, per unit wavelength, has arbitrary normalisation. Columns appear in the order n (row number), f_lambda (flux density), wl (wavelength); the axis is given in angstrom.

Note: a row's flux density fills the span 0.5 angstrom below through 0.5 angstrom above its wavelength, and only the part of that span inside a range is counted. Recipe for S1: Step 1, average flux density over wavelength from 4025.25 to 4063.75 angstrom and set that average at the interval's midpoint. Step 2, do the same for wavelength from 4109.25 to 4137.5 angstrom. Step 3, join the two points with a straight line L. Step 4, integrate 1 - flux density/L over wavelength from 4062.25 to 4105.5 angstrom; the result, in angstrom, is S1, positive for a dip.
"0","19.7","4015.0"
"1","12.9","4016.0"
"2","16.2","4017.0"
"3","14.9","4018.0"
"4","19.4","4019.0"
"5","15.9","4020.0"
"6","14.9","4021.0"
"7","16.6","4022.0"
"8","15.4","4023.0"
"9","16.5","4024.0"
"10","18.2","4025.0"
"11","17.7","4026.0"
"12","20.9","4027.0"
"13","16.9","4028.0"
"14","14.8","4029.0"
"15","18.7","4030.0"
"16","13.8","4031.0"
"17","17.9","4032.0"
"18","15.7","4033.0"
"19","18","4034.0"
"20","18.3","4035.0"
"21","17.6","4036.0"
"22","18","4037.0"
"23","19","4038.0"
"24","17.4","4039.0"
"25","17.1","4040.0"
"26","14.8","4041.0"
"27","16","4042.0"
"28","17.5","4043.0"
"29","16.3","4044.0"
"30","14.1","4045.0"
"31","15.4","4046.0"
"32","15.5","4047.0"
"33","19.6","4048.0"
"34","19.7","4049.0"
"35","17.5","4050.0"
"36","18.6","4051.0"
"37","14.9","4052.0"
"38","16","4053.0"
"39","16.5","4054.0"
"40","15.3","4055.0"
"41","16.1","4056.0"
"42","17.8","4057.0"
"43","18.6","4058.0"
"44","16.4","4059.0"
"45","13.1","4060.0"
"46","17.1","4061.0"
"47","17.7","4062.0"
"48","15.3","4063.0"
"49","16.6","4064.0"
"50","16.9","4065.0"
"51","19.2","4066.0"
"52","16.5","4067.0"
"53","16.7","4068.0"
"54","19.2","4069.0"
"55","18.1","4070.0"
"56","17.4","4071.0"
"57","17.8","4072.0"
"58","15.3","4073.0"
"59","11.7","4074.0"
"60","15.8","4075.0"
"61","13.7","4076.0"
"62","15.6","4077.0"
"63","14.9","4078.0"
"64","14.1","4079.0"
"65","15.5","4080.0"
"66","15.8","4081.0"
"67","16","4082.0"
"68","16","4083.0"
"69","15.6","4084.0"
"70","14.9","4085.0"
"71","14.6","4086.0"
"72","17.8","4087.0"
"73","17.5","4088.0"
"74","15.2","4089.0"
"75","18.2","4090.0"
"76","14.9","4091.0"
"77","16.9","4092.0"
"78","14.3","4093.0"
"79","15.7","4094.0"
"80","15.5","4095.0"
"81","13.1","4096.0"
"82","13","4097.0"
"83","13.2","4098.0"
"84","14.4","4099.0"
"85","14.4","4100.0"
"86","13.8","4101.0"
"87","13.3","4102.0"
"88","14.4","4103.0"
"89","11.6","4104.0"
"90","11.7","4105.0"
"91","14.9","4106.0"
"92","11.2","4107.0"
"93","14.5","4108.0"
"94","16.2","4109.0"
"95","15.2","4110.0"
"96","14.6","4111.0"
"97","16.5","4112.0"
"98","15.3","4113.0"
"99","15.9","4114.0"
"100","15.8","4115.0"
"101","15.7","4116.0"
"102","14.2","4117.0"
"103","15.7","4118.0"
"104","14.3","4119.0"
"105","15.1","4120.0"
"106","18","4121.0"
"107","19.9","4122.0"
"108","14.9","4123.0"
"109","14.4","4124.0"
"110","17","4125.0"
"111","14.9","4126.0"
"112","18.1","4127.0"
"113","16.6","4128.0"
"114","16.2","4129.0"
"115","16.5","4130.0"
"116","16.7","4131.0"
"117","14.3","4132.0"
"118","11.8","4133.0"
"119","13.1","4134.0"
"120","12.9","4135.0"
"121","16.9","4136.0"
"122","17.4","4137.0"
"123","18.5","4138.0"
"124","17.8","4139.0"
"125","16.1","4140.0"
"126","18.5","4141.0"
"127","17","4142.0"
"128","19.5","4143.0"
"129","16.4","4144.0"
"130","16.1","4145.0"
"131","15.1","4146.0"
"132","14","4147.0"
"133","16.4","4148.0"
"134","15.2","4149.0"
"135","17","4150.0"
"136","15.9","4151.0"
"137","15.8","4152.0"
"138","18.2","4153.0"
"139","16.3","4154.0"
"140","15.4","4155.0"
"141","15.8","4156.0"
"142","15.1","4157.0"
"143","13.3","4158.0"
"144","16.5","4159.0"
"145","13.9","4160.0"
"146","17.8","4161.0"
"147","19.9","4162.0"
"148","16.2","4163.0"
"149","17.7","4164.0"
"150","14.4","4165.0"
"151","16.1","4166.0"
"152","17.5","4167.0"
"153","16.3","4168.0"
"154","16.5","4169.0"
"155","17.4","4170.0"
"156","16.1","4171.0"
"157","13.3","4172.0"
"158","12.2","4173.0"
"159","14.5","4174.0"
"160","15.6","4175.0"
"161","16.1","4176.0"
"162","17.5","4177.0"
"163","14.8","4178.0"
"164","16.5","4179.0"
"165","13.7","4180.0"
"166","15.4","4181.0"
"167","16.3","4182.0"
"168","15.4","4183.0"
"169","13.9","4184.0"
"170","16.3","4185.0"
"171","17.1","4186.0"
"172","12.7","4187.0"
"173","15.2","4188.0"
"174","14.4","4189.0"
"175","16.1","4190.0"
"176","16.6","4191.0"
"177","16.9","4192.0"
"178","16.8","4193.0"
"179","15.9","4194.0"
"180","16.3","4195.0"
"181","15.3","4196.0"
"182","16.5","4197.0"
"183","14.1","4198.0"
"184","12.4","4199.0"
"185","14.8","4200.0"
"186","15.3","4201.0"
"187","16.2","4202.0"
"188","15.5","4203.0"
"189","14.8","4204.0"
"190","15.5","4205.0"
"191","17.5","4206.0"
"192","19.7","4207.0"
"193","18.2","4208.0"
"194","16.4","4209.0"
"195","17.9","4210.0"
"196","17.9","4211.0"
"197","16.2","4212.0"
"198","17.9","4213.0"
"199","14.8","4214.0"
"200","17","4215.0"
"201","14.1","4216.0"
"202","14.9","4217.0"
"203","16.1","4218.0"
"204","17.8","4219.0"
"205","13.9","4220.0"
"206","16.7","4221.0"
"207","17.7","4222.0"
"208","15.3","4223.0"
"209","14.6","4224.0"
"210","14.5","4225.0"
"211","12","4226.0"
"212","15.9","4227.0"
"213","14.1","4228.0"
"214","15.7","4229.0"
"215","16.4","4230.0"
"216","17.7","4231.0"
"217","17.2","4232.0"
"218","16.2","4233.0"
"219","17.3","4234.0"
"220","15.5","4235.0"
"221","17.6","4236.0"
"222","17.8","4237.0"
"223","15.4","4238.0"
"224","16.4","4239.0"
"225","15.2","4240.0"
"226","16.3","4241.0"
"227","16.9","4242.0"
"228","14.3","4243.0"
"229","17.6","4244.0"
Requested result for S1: 2.3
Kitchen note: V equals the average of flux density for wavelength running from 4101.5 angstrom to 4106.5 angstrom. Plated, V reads 13.2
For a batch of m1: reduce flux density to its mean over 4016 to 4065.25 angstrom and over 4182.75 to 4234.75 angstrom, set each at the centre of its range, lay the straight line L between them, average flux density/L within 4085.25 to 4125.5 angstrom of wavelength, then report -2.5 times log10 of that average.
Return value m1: 0.09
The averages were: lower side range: 16.8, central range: 15.1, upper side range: 15.9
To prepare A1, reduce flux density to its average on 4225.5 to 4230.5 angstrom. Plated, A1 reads 14.8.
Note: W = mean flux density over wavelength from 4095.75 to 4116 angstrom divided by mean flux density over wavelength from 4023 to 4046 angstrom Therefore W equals 0.84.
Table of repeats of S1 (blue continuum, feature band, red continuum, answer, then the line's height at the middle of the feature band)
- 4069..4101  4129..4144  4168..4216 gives -0.59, 15.6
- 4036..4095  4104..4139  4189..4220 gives 1.84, 16.3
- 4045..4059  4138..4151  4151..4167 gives -0.28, 16.3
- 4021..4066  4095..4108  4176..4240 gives 2.47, 16.5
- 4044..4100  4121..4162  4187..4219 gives -0.32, 16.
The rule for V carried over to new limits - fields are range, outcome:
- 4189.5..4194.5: 16.5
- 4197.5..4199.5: 13.2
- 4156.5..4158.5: 14.2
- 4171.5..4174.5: 13.3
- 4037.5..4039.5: 18.2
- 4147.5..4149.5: 15.8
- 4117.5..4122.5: 16.6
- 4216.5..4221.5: 15.9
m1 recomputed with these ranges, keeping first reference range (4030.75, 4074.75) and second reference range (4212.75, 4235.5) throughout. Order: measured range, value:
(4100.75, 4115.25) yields 0.15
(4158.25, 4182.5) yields 0.01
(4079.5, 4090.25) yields 0.04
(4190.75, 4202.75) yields 0.03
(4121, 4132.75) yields 0.00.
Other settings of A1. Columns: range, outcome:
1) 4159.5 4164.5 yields 17.1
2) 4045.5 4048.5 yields 16.8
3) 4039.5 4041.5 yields 16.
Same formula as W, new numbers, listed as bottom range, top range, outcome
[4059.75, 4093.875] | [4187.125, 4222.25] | 1.00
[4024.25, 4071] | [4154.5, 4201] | 0.92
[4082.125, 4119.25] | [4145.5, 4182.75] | 1.06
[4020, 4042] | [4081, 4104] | 0.89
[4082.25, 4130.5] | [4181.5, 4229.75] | 1.03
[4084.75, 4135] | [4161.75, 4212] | 1.05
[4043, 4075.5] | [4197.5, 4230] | 0.95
